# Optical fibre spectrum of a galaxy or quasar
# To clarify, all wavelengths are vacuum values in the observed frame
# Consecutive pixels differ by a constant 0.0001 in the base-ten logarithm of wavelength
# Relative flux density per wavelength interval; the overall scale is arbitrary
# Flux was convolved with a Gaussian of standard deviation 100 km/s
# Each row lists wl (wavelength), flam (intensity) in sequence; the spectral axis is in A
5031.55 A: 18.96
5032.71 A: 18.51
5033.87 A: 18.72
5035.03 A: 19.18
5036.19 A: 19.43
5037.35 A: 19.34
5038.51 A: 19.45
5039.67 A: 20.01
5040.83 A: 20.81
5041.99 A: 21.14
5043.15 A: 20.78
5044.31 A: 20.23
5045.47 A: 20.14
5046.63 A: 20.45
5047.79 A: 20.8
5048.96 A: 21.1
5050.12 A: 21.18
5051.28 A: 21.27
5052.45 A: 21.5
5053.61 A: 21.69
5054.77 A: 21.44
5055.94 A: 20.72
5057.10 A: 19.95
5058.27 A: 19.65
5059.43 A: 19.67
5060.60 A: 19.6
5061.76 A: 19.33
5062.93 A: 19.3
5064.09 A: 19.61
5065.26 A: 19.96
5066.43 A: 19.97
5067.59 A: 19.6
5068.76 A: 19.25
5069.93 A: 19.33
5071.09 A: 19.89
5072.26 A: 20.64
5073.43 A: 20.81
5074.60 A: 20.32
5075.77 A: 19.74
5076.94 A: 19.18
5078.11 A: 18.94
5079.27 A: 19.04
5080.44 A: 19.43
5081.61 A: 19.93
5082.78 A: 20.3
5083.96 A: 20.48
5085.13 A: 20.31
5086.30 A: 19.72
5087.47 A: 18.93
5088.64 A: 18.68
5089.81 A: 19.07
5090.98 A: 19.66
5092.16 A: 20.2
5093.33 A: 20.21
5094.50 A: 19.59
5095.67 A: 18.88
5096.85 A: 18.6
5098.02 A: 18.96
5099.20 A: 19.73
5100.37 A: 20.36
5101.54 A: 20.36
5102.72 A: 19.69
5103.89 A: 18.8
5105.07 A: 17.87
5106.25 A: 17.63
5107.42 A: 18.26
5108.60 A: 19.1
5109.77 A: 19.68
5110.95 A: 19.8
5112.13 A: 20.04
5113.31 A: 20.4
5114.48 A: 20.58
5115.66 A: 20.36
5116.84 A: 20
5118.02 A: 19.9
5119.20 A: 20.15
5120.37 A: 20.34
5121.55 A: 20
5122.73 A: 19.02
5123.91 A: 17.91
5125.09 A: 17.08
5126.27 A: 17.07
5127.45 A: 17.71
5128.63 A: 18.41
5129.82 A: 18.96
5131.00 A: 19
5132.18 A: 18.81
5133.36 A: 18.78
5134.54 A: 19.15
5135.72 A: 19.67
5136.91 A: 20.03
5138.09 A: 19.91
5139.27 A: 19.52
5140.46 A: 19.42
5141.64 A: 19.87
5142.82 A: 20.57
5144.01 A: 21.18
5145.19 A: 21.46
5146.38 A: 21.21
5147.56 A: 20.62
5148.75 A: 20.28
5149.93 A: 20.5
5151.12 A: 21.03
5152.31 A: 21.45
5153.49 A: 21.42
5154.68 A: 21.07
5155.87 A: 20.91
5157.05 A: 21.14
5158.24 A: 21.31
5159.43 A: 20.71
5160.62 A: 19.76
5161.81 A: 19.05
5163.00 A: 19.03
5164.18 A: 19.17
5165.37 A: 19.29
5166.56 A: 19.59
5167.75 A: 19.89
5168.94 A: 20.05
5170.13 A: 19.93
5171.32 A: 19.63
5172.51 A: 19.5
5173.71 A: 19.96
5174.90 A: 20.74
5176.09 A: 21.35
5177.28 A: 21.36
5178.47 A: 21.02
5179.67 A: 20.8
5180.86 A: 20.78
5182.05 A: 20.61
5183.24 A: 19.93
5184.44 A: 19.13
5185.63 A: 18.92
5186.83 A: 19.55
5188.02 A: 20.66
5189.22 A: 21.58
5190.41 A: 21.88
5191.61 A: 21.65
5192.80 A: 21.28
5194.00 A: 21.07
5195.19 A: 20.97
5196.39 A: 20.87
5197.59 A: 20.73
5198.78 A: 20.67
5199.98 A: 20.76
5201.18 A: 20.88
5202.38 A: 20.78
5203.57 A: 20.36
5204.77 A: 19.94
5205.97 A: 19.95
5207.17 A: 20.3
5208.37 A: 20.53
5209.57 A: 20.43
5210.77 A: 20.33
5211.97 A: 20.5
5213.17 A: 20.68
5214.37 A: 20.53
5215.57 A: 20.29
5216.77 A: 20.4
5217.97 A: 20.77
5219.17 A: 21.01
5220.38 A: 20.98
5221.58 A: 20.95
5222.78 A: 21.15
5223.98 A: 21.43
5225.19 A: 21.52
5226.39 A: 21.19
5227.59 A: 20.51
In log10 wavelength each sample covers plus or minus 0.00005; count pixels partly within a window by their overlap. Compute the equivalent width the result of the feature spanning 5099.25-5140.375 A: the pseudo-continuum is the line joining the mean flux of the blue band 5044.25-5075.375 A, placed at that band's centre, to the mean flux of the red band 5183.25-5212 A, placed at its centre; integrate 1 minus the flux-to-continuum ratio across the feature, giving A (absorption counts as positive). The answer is 2.3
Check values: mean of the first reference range 20.3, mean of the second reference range 20.6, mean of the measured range 19.3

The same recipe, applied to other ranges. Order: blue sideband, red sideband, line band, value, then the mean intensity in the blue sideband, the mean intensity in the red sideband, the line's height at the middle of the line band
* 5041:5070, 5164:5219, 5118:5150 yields 1.4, 20.3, 20.4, 20.4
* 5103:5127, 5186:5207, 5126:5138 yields 0.4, 19.2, 20.8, 19.5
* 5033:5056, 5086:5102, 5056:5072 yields 0.3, 20.4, 19.5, 20.1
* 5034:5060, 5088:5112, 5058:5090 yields 0.3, 20.4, 19.3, 19.8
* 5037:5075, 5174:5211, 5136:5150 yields 0.1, 20.3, 20.6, 20.5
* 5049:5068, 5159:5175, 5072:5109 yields 1.2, 20.3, 19.7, 20.1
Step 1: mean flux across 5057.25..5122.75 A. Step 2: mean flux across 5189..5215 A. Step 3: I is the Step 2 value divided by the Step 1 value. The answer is 1.06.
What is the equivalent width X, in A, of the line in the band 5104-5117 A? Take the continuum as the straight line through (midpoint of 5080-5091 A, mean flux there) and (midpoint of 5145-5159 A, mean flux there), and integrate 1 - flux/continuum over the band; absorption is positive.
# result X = 0.5 A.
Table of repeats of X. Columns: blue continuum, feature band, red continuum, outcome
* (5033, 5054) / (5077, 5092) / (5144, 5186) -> 0.6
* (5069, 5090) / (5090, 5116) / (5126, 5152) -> 0.3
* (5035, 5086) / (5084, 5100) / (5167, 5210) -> 0.6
